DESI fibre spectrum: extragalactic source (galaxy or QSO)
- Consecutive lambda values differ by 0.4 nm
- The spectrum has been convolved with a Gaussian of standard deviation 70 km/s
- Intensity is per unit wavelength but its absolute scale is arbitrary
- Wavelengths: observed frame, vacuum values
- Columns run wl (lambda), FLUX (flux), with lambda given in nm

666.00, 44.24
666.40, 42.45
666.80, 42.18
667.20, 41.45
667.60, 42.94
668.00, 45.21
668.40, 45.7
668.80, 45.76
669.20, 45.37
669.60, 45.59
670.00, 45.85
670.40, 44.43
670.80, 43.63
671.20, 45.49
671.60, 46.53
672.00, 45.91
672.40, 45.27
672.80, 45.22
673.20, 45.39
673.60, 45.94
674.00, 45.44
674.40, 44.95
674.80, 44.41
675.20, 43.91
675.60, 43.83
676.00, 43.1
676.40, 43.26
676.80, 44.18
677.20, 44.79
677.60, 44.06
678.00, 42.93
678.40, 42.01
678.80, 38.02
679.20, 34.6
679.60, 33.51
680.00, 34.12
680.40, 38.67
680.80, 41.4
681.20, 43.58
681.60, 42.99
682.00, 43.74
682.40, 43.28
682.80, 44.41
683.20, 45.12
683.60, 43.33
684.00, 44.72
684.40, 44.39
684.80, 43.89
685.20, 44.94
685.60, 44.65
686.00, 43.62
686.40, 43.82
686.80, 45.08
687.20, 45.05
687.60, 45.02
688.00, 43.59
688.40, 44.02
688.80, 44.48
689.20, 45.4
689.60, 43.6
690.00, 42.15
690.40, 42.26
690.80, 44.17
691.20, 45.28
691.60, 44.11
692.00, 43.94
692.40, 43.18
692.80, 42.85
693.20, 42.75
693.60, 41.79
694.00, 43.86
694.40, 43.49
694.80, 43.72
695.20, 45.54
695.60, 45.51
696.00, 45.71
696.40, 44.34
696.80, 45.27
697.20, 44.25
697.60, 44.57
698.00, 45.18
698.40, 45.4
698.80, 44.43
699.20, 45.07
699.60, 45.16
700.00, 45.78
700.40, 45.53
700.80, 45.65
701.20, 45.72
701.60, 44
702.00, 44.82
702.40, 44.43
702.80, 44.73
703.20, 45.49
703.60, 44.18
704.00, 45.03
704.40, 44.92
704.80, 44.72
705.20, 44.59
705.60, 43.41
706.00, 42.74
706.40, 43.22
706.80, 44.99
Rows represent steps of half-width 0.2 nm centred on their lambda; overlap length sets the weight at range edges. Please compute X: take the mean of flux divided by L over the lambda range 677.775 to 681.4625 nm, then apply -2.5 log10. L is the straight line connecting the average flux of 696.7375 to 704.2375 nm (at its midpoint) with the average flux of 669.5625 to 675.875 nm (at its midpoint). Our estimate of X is 0.16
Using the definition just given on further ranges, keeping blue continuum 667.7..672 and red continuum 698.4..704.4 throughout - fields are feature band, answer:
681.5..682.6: 0.05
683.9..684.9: 0.02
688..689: 0.02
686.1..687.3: 0.02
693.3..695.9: 0.03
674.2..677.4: 0.03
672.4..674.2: 0.00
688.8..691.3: 0.03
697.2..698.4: 0.00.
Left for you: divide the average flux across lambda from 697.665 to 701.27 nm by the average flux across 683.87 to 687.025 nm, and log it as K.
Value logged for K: 1.02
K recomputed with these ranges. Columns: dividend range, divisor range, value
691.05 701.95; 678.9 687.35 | 1.05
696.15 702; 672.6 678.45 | 1.02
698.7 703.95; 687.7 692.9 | 1.03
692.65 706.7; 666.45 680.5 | 1.03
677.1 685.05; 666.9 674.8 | 0.93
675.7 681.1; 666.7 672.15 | 0.90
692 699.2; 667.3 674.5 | 0.98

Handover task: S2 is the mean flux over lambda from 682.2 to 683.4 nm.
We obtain 44.3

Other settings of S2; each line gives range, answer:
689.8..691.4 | 43.5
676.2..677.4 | 44.1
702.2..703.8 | 44.7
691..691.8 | 44.7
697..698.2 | 44.7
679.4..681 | 36.9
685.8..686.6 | 43.7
